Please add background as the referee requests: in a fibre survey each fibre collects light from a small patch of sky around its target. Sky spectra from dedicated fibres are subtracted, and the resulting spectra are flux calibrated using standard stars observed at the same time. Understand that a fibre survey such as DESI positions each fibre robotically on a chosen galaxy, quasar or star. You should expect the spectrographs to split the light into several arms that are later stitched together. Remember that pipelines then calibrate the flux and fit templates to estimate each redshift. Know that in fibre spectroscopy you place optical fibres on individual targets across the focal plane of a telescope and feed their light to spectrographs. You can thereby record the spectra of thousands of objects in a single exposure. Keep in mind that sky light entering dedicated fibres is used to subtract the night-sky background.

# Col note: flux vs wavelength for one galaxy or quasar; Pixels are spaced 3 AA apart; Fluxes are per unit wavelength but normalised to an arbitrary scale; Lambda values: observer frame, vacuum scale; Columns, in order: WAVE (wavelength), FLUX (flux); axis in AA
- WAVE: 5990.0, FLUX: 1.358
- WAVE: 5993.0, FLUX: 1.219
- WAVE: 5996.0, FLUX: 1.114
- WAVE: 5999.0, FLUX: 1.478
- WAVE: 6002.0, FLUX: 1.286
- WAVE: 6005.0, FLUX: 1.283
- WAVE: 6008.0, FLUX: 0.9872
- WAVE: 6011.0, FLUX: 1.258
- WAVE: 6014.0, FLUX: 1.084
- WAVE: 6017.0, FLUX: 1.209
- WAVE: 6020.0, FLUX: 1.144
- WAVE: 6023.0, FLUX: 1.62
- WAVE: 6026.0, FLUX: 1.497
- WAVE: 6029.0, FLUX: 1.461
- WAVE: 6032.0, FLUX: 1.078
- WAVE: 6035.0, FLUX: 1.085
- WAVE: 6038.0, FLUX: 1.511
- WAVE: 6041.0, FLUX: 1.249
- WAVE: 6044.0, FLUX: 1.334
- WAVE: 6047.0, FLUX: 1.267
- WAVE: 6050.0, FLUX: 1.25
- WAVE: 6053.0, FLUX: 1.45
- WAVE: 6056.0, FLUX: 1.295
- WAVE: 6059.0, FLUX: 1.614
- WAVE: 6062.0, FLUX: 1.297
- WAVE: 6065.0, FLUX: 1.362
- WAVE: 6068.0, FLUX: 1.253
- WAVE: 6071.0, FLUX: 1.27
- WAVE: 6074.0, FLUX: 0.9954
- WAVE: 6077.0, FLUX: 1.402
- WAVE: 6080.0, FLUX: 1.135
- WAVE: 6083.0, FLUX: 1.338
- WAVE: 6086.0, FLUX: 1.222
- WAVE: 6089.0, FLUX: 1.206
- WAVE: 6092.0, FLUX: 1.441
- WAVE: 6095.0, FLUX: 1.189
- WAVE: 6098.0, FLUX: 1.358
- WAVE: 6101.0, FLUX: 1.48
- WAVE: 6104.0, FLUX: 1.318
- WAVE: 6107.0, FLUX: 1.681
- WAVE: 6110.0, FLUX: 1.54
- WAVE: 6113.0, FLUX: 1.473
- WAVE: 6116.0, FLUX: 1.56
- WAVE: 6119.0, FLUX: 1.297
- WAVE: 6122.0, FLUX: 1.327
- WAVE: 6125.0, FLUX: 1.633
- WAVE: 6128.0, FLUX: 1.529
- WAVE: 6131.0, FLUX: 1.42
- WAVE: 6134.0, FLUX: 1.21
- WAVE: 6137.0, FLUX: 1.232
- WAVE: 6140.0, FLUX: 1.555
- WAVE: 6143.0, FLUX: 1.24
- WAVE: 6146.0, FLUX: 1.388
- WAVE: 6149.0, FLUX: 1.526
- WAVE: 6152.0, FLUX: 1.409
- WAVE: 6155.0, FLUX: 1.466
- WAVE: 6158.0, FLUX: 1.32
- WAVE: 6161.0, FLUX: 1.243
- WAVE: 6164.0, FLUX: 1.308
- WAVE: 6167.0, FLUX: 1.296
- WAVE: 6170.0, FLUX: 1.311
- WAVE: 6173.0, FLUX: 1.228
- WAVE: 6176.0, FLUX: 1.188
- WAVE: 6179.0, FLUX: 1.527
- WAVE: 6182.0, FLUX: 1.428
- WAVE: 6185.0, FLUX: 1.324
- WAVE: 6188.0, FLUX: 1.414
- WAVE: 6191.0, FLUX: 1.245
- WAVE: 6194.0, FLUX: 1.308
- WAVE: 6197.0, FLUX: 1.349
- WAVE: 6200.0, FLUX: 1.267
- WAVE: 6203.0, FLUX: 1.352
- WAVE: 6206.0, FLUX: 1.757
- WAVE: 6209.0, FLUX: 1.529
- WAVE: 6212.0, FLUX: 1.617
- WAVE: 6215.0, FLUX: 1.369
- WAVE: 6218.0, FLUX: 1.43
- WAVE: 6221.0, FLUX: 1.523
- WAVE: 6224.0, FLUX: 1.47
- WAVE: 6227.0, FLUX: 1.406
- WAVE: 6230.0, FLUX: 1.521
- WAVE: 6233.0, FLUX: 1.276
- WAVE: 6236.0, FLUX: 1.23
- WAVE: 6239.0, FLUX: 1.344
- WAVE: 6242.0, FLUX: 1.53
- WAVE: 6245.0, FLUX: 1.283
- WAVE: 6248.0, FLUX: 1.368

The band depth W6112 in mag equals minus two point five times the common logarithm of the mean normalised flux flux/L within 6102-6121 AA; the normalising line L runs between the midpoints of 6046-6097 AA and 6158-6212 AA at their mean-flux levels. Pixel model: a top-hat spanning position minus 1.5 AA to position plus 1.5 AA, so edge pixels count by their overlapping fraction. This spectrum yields -0.12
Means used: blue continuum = 1.29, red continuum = 1.36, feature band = 1.47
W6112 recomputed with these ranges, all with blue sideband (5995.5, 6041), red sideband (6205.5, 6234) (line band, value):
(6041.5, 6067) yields -0.032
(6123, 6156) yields -0.012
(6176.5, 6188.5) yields 0.031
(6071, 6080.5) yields 0.119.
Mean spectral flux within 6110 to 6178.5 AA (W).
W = 1.38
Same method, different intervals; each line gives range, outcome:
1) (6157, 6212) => 1.36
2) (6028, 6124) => 1.34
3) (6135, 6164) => 1.37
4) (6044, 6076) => 1.31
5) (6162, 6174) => 1.29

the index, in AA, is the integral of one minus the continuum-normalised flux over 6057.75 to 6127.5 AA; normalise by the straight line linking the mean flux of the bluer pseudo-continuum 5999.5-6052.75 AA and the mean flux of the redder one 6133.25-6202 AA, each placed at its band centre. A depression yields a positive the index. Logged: -3.1 AA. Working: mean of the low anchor 1.28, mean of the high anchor 1.34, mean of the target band 1.37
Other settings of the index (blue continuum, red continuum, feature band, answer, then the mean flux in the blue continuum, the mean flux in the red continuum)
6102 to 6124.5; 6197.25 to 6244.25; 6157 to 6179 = 2.5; 1.46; 1.44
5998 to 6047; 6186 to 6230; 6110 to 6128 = -1.5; 1.28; 1.43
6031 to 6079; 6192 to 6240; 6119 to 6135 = -0.8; 1.3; 1.42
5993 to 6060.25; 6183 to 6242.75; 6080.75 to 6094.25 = 0.5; 1.29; 1.41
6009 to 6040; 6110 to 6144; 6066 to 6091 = 2.2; 1.29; 1.42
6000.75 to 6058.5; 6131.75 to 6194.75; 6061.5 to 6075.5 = 0.8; 1.29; 1.34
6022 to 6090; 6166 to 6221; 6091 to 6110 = -1.2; 1.31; 1.39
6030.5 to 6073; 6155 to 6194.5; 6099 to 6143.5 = -4.1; 1.3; 1.32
